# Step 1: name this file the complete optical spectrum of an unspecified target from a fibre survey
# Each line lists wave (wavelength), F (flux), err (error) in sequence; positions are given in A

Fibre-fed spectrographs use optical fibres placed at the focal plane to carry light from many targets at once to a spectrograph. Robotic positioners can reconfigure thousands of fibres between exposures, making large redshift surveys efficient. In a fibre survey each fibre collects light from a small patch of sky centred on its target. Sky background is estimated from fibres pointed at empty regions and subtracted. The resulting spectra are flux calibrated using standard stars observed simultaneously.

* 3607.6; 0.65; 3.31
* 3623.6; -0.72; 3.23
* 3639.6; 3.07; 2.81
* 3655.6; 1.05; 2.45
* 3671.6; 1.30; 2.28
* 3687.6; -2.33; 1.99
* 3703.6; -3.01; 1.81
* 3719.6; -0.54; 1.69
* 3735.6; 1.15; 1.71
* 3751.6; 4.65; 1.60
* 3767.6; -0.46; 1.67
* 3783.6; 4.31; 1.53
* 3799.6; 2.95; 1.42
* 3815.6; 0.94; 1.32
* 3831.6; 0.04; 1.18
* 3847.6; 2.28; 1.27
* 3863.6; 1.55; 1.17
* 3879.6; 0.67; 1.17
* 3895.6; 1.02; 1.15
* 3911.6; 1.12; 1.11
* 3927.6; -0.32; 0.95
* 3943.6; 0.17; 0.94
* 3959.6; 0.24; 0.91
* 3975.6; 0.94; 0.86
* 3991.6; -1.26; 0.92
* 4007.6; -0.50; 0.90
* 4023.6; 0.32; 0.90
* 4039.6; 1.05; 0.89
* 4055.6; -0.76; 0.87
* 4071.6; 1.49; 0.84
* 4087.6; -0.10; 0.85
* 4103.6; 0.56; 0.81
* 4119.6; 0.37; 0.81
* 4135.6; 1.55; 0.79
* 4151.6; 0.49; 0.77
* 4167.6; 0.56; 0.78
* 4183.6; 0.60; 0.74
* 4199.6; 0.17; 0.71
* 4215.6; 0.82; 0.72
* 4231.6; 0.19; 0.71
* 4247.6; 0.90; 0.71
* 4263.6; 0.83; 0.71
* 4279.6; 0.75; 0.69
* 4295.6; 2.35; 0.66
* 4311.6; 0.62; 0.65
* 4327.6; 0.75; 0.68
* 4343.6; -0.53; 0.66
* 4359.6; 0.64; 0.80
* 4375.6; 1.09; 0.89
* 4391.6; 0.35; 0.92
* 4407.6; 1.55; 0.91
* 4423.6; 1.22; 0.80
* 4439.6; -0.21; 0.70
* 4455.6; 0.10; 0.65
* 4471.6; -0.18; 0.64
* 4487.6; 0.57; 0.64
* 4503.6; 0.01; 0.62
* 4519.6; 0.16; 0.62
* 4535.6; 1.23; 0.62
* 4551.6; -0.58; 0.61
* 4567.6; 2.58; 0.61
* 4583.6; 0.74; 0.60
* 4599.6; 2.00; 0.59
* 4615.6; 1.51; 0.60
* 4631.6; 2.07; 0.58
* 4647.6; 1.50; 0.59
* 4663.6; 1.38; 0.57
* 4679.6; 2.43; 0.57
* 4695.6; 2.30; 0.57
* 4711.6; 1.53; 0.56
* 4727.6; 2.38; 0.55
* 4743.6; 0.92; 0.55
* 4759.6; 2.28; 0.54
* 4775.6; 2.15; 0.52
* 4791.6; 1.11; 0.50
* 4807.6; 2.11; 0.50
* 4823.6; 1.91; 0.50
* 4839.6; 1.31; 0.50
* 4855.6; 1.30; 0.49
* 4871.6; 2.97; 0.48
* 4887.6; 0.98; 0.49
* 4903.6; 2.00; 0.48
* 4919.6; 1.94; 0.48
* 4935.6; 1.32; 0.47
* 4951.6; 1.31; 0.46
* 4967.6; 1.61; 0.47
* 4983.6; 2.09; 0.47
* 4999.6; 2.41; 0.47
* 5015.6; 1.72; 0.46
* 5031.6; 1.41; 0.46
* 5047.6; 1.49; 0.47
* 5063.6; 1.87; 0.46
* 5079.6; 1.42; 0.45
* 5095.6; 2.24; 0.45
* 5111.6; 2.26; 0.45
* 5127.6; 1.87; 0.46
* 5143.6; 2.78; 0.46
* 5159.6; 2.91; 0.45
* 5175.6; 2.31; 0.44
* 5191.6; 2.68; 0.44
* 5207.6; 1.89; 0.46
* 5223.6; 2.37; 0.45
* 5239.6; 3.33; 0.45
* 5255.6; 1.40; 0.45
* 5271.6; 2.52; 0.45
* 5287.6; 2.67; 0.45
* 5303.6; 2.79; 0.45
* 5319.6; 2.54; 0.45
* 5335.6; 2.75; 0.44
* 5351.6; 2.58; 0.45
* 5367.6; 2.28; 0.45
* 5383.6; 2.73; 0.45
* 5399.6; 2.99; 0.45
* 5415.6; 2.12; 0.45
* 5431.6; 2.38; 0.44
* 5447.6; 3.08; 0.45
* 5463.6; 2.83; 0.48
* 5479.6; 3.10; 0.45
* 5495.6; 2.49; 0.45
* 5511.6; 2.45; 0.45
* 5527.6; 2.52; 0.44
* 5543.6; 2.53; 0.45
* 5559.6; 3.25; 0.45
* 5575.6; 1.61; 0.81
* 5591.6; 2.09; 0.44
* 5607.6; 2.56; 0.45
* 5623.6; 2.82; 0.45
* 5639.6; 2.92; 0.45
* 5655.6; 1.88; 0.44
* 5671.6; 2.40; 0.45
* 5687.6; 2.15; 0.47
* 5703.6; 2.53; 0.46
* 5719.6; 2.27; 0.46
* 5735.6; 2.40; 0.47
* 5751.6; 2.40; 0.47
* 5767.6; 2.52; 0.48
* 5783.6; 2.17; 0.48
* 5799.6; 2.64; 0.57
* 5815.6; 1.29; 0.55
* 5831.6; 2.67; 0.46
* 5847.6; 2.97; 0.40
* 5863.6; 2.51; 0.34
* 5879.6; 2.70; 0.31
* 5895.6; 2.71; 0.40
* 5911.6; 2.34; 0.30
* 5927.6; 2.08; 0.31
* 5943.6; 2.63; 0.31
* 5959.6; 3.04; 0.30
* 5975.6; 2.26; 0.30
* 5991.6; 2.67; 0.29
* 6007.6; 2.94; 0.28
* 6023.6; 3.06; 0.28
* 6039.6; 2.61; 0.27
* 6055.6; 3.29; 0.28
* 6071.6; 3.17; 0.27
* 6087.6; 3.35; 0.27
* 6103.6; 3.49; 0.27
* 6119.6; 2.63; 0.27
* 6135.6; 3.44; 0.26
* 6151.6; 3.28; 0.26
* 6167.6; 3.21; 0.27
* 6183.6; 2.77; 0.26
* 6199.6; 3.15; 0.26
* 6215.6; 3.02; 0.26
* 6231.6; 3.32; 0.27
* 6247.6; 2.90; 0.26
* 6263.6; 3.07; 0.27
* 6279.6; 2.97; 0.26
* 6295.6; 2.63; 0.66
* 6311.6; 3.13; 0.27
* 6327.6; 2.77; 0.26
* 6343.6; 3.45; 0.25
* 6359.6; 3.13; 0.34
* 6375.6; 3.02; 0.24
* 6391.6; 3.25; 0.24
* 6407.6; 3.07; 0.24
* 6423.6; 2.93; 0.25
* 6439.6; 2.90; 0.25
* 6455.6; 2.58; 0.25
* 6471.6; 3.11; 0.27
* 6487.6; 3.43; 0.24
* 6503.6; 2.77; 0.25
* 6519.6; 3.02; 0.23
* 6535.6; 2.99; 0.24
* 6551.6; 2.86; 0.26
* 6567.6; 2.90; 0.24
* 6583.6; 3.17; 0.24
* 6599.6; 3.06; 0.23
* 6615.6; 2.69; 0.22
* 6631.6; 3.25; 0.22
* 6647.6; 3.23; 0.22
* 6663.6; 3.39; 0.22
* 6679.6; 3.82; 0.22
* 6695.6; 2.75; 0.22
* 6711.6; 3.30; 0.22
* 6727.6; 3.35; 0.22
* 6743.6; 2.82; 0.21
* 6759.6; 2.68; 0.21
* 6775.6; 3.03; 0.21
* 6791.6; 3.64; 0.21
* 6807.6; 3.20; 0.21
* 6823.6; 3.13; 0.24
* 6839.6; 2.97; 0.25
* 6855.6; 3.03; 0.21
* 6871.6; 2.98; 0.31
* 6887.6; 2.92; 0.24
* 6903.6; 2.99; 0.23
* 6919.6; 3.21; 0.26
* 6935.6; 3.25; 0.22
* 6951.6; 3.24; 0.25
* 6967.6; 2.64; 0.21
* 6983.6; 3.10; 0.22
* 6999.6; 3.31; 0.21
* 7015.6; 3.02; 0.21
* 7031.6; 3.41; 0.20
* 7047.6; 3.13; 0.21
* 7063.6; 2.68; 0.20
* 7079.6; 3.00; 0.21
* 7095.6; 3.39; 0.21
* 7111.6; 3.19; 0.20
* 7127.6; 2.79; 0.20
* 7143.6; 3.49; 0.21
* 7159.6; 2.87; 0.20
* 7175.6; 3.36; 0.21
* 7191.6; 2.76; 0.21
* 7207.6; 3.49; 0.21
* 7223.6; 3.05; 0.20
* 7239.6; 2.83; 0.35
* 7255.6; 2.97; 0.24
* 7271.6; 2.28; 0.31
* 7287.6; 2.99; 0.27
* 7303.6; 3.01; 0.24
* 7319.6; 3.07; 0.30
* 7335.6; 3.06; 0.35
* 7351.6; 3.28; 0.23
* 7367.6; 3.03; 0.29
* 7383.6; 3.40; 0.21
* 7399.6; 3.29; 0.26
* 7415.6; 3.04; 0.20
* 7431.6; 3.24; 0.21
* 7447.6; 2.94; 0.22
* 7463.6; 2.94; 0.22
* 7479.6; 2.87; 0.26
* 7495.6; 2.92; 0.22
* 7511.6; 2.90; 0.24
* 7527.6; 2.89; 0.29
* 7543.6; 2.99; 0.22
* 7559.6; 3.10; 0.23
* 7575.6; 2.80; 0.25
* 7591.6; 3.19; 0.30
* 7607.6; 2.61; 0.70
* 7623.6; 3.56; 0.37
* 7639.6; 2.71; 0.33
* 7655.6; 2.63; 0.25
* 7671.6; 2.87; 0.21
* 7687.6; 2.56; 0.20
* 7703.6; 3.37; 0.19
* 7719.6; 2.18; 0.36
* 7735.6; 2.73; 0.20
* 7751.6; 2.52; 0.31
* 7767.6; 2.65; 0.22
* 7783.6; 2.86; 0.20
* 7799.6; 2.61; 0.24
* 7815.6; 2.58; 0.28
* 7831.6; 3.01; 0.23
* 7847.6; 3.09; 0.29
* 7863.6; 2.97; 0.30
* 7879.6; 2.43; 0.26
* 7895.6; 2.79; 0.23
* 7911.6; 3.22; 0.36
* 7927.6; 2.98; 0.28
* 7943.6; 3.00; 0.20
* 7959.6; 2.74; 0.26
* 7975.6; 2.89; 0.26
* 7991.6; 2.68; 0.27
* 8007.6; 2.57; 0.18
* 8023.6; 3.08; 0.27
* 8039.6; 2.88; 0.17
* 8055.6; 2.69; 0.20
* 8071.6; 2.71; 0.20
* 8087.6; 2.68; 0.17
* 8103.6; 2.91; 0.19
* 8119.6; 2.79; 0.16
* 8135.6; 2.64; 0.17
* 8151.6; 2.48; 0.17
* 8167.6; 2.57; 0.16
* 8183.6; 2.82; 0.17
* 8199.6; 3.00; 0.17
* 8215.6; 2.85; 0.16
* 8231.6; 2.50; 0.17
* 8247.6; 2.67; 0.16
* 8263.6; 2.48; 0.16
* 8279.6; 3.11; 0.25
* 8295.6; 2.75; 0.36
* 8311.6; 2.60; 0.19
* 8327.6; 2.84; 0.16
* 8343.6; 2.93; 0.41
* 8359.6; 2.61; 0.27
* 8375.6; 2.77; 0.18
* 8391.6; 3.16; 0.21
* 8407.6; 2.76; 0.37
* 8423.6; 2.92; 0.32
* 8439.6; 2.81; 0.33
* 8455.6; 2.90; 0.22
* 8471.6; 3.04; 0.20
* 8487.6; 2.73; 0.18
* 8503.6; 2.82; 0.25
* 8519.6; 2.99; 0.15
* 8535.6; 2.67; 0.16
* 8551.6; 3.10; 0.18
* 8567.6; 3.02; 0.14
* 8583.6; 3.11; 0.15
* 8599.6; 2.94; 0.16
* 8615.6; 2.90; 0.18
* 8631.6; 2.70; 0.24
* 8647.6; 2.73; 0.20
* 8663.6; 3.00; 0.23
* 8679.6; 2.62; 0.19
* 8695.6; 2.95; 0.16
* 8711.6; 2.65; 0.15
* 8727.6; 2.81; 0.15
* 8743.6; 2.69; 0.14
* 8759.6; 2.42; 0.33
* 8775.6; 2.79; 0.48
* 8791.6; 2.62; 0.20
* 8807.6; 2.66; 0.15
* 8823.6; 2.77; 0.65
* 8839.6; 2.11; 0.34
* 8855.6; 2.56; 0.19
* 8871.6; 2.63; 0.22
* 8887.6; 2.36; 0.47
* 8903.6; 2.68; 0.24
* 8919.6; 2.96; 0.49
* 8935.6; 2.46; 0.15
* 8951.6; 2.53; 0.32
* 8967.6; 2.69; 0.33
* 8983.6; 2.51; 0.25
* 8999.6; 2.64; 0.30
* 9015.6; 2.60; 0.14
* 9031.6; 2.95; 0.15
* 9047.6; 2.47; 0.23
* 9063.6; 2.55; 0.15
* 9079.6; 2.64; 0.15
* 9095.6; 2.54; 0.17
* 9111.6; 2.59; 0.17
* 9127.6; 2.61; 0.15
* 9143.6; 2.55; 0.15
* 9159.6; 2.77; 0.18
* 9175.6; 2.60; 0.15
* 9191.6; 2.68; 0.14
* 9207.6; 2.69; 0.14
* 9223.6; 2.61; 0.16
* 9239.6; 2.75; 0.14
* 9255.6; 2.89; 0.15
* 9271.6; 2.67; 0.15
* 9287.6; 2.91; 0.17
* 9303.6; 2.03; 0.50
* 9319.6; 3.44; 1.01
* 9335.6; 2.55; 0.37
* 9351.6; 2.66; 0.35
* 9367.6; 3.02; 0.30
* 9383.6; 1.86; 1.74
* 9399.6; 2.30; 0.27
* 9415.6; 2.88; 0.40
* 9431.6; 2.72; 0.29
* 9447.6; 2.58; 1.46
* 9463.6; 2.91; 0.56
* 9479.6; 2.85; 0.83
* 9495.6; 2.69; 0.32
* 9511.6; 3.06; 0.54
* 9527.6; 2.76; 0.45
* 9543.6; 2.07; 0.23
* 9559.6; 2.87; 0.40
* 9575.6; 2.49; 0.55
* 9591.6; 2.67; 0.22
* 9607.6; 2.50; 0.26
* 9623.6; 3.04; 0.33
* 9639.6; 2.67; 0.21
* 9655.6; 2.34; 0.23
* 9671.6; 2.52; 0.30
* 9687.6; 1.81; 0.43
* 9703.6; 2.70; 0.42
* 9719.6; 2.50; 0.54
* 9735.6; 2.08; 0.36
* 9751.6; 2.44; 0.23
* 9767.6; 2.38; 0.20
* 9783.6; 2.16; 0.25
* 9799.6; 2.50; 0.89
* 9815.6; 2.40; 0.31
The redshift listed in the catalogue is 0.146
